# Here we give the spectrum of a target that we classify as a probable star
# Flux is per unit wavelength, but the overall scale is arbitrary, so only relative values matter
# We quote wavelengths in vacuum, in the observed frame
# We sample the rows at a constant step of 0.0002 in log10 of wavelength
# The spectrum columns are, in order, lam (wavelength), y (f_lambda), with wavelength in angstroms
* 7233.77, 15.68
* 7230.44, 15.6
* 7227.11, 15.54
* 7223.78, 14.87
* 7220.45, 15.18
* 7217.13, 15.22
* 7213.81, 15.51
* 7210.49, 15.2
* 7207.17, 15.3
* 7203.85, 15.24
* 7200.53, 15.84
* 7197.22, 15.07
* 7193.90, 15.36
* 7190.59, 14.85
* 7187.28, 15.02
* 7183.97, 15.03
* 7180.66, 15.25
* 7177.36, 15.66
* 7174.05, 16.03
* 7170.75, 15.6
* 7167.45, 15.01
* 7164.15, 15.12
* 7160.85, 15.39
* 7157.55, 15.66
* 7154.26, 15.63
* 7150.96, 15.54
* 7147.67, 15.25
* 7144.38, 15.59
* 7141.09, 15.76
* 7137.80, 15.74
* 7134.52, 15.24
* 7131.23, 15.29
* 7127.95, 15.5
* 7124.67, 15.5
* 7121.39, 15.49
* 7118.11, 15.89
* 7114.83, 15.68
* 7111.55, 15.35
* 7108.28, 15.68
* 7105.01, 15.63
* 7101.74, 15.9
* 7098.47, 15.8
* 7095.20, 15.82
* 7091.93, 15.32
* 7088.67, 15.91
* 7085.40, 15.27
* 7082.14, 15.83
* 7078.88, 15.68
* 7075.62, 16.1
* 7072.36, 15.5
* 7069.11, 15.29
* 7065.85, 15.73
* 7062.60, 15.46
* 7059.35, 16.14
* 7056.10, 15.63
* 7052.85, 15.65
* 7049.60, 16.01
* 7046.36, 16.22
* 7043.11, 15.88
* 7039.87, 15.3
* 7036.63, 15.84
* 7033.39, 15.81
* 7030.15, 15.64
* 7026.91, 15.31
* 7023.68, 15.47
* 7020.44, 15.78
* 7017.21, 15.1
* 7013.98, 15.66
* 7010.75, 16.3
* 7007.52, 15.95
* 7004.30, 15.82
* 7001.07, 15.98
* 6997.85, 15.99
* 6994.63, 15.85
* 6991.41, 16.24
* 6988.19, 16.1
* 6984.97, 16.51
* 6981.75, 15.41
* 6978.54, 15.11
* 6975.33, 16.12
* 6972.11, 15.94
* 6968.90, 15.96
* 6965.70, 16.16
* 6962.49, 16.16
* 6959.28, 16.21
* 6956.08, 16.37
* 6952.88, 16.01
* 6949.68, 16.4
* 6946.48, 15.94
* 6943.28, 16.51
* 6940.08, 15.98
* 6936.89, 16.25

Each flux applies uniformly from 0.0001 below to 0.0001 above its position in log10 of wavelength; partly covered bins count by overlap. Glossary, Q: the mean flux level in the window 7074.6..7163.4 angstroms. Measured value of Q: 15.6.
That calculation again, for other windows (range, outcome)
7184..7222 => 15.2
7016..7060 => 15.7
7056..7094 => 15.7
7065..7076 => 15.6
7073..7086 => 15.7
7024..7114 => 15.7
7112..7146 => 15.6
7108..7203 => 15.4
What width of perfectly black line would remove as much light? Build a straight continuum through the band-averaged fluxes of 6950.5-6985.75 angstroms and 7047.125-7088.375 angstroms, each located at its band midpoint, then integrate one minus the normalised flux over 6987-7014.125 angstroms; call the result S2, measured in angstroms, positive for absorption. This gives -0.2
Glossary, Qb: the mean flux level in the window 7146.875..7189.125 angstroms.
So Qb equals 15.4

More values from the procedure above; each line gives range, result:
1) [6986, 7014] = 16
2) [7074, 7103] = 15.7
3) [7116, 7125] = 15.6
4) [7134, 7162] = 15.5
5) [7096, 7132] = 15.6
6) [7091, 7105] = 15.7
